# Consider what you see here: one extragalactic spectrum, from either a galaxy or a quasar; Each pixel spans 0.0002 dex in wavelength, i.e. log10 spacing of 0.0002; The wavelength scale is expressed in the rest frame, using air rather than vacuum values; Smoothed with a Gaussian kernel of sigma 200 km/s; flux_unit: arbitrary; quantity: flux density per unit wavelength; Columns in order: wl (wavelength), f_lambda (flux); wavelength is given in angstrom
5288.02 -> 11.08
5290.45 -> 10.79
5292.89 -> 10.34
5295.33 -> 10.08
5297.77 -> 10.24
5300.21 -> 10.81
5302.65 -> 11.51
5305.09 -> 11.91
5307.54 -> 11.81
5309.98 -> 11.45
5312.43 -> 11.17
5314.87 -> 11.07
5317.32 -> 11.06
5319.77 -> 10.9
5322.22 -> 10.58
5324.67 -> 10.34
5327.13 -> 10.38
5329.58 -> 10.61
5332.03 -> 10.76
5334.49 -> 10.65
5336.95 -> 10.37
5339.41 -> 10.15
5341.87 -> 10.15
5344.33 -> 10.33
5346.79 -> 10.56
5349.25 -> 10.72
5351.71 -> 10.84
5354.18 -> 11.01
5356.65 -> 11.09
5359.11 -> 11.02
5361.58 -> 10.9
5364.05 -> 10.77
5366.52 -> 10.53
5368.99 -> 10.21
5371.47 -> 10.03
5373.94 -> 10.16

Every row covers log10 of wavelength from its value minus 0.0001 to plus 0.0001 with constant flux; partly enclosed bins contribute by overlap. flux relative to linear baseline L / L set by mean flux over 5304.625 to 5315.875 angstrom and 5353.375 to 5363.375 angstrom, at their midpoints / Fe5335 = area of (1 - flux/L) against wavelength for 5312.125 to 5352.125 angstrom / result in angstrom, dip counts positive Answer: 2.3 angstrom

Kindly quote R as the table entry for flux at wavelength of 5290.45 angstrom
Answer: 10.79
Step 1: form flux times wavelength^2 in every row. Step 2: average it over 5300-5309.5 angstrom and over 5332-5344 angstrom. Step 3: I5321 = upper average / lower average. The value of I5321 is 0.9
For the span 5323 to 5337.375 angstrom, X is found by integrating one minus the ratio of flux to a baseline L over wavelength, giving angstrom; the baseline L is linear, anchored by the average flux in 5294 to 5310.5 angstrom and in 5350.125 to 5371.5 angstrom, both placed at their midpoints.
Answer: 0.5 angstrom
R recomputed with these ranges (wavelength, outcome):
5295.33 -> 10.08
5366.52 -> 10.53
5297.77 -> 10.24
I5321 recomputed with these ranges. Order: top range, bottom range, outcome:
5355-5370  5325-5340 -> 1.04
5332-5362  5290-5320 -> 0.98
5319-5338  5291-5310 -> 0.97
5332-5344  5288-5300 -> 1.01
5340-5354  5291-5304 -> 1.01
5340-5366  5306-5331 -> 0.99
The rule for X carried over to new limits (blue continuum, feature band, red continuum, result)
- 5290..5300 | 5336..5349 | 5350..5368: 0.5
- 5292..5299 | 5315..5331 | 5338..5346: -0.7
